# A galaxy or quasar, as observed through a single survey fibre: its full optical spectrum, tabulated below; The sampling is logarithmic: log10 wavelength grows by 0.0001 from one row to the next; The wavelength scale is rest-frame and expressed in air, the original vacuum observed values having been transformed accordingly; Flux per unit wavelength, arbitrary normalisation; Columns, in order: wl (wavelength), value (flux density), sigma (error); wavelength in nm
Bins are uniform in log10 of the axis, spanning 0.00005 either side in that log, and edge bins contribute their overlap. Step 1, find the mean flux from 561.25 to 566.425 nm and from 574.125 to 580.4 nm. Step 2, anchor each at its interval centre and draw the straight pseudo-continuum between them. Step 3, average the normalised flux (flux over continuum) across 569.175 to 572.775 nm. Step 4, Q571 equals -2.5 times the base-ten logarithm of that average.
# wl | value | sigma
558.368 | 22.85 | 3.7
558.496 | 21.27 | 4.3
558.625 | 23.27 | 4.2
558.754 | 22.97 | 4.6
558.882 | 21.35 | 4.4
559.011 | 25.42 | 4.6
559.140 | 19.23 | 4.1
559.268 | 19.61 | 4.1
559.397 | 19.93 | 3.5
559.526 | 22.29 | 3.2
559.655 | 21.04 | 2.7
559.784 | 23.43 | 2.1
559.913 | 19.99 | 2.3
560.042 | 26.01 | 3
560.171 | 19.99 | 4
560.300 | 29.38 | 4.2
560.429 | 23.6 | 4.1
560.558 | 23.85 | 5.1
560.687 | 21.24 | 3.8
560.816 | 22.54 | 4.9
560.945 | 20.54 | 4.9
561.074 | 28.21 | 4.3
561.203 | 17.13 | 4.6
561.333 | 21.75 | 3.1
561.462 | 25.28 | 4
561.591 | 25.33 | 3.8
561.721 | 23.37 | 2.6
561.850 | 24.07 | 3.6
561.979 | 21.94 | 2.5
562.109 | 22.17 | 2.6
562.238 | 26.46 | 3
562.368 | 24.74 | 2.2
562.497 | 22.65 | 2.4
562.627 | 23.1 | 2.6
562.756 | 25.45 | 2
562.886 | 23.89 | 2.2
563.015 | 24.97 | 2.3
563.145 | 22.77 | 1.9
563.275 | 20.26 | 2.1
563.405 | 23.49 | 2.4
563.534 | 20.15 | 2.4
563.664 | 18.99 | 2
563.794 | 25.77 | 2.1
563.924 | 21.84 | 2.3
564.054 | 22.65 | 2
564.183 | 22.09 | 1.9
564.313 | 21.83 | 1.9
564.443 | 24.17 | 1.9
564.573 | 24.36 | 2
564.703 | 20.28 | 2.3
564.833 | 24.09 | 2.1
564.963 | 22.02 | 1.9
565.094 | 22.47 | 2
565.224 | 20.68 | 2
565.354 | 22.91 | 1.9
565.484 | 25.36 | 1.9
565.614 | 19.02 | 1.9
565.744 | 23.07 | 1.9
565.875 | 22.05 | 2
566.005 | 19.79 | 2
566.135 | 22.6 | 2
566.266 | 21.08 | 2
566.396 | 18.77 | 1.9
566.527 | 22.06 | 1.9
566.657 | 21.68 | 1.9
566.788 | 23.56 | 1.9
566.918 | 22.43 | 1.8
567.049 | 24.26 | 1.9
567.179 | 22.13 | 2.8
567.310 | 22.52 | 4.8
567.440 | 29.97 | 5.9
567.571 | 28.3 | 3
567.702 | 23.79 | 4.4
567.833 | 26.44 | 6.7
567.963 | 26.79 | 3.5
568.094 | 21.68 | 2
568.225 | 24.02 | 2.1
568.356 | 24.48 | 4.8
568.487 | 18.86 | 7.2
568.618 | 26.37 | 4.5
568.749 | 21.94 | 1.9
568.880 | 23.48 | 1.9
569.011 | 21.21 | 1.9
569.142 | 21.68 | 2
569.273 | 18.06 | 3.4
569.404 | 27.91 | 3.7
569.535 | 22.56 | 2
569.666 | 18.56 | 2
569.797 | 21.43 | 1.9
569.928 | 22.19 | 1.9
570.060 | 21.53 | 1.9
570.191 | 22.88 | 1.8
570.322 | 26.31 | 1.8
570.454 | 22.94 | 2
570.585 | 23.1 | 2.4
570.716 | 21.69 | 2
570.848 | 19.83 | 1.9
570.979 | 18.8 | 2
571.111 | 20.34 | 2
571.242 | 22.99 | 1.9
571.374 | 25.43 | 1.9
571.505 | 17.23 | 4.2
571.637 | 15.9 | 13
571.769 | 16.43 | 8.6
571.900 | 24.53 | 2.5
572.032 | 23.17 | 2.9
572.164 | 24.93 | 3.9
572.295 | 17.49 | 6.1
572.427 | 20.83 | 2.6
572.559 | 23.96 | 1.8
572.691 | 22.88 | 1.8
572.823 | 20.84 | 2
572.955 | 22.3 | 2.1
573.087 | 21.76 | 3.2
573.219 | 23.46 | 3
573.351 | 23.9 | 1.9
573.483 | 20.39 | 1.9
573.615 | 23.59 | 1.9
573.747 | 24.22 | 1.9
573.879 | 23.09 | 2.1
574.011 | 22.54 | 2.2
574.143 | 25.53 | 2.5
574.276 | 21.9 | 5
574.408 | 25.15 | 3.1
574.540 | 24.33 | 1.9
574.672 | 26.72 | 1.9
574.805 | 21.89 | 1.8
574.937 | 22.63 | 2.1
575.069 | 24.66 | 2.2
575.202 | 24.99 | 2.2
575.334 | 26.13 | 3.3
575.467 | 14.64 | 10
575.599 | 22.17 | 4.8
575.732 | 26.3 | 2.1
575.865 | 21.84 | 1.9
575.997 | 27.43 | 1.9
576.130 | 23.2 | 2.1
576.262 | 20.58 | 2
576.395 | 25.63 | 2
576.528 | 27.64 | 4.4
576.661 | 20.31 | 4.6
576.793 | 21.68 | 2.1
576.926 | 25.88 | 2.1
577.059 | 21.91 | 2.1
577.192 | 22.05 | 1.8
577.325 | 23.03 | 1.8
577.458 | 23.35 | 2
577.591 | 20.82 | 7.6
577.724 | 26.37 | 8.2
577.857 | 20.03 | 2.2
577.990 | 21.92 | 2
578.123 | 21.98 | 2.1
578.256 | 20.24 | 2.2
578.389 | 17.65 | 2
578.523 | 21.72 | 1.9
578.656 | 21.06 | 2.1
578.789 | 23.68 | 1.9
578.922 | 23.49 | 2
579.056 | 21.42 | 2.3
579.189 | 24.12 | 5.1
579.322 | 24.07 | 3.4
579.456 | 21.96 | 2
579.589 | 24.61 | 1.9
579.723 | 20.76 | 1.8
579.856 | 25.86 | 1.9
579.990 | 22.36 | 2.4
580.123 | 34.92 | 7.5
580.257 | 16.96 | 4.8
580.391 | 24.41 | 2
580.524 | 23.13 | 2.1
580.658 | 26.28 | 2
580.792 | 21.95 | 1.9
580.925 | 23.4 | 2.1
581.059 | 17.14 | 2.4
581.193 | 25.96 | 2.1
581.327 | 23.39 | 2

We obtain 0.06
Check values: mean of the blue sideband 22.7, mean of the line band 21.6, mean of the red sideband 23.1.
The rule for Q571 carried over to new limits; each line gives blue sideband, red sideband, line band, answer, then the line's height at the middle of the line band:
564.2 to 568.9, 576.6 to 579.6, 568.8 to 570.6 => 0.02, 22.8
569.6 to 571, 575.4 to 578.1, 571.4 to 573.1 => 0.06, 22.1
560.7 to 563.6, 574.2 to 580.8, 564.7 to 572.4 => 0.04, 23.2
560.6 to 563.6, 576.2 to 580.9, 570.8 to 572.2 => 0.11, 23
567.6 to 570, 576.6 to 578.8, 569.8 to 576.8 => -0.01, 22.4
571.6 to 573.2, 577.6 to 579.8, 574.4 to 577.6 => -0.08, 21.8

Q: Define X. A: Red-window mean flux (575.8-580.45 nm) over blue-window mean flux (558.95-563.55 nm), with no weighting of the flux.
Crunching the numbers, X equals 1.0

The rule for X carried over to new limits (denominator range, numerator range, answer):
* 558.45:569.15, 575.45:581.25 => 1.00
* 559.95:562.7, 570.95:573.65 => 0.92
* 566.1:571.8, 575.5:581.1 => 1.02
